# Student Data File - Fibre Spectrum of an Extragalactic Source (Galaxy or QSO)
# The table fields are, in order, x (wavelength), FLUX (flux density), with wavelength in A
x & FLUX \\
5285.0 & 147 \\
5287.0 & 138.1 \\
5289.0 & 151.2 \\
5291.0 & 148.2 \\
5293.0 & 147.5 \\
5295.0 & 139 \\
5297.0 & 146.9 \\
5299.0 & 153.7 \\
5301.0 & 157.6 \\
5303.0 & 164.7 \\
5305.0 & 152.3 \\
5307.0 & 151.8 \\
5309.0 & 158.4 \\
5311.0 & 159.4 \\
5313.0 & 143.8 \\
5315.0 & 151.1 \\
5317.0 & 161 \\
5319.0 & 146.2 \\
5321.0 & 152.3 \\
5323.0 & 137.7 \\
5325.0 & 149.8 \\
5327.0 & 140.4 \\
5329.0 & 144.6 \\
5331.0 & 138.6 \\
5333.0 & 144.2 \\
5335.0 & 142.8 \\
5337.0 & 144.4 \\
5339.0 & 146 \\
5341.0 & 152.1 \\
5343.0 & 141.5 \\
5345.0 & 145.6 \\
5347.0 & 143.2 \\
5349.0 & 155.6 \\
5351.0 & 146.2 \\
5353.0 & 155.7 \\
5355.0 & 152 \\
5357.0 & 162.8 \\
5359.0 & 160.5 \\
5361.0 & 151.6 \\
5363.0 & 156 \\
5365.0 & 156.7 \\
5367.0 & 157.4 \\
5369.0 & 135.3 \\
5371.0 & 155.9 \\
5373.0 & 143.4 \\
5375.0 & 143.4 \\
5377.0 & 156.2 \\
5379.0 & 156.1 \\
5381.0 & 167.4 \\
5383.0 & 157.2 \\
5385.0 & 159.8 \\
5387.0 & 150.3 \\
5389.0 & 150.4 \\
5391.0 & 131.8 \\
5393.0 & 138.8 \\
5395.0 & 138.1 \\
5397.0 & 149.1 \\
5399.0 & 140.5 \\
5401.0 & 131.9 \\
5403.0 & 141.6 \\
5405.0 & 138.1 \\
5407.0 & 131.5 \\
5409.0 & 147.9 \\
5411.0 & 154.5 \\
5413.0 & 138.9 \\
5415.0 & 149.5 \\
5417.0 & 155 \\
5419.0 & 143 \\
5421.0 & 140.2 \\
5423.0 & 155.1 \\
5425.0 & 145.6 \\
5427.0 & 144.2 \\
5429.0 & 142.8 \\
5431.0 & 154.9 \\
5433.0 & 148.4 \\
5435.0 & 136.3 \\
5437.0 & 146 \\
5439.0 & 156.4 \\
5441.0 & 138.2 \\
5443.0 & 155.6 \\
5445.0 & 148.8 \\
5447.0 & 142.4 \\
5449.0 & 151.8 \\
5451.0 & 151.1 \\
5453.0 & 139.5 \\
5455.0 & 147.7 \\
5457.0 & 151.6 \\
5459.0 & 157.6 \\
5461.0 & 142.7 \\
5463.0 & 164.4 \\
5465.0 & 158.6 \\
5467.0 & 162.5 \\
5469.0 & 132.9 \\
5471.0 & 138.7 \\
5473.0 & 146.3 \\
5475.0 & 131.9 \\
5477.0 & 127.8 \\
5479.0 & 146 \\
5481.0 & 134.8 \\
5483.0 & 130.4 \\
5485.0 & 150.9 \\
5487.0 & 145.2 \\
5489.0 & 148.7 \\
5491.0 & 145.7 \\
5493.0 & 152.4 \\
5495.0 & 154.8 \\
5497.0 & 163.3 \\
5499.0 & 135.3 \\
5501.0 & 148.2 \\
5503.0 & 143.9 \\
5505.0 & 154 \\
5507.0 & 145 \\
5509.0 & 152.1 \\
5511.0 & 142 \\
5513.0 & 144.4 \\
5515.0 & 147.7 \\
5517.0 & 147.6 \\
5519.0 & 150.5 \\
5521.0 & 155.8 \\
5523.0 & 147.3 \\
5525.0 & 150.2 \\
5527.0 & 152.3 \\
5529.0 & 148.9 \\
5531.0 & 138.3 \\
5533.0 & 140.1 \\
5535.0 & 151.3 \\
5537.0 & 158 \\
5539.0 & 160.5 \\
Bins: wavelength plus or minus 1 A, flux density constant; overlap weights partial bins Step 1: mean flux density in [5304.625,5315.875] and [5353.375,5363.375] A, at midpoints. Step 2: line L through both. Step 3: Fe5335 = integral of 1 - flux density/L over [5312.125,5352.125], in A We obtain 2.1 A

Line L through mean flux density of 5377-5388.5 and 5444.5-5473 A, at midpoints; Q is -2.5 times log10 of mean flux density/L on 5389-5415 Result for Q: 0.11 mag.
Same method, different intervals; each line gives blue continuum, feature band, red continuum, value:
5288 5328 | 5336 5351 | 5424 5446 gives 0.02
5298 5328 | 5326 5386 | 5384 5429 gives -0.01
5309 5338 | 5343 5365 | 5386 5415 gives -0.05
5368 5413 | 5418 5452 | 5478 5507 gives -0.01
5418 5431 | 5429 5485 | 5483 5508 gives 0.01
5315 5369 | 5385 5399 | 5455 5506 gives 0.03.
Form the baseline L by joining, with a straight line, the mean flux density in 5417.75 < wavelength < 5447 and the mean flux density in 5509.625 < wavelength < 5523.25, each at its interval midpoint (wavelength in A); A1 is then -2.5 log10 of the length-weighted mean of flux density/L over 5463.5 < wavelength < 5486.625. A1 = 0.04 mag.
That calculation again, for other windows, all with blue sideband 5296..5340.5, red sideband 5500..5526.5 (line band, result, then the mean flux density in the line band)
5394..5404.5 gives 0.07 mag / 140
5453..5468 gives -0.04 mag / 154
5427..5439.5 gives 0.01 mag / 147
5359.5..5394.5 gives -0.01 mag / 151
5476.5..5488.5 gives 0.06 mag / 140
